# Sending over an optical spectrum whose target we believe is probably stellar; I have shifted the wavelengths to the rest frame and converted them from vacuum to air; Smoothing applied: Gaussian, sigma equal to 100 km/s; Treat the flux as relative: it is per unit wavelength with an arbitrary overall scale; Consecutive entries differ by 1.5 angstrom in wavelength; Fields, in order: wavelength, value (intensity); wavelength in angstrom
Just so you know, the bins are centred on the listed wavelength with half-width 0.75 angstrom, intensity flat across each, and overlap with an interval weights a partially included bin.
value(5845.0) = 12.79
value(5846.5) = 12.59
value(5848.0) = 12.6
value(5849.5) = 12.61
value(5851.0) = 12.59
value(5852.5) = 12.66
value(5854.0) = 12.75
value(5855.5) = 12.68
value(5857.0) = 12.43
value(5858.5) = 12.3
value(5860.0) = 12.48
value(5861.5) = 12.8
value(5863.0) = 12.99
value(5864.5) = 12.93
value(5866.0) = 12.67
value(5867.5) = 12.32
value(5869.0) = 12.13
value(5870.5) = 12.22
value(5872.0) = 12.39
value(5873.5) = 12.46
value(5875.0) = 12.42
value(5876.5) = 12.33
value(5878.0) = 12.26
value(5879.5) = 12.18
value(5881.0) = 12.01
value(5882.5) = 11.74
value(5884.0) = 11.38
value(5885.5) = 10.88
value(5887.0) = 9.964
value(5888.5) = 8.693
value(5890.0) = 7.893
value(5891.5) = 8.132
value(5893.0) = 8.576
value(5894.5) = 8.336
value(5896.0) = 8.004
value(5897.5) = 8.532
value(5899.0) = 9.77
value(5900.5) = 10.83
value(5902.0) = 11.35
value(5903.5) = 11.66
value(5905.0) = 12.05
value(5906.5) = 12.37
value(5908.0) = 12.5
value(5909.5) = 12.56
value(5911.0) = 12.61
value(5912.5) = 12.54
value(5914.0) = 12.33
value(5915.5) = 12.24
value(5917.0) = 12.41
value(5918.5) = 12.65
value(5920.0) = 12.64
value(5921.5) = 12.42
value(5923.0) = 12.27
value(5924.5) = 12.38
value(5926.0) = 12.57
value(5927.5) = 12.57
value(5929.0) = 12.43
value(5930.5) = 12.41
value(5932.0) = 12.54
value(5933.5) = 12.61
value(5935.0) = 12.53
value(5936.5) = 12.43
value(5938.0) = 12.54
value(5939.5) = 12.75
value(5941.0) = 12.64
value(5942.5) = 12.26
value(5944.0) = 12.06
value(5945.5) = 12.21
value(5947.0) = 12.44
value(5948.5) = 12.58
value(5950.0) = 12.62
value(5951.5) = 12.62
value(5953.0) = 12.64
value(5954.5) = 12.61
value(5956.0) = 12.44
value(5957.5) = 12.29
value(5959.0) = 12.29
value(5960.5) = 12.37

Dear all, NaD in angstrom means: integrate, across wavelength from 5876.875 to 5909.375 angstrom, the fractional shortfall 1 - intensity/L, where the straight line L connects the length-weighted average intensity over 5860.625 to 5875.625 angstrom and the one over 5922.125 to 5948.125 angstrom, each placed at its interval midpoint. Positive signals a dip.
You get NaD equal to 5.2 angstrom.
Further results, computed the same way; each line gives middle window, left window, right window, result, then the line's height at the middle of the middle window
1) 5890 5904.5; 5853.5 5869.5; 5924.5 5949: 3.6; 12.5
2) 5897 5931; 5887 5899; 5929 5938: -4.8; 10.6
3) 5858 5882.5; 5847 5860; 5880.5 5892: -2.4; 11.3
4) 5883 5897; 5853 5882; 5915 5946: 3.7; 12.5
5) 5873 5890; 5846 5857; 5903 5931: 1.7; 12.5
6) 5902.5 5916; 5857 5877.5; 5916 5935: 0.2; 12.5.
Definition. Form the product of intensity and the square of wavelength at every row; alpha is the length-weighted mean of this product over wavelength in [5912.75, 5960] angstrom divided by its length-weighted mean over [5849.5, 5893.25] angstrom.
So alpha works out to 1.08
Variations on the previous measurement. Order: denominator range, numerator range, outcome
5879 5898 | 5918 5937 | 1.31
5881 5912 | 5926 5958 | 1.21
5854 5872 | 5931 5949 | 1.02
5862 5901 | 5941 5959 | 1.16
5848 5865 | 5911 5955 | 1.01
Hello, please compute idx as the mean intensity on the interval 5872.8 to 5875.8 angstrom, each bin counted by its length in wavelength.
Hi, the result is 12.4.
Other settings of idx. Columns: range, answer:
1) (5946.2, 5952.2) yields 12.6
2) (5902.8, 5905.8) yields 11.9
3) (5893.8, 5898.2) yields 8.29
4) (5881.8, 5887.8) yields 11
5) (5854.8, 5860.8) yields 12.5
